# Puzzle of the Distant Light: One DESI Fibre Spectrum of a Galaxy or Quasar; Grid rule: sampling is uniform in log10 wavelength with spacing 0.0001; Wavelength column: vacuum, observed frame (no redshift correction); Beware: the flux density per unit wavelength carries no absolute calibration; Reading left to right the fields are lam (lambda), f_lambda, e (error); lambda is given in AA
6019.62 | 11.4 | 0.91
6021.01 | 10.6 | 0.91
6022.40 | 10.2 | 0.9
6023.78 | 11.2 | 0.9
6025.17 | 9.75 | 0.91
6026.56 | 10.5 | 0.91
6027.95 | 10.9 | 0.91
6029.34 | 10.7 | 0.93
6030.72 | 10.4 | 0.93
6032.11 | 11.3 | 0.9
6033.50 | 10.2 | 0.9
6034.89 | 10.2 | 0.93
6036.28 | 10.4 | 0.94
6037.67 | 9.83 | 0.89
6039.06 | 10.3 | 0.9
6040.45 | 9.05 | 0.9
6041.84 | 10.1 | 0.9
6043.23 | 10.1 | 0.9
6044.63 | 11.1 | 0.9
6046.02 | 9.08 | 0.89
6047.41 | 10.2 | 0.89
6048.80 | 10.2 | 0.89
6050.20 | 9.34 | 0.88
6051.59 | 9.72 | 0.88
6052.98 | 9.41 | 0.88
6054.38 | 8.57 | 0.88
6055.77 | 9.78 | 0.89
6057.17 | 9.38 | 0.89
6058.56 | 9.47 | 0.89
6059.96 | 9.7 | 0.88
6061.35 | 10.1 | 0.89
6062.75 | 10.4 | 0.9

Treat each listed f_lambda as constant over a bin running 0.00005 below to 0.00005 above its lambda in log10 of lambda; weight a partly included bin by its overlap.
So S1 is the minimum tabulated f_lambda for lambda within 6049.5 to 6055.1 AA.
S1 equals 8.57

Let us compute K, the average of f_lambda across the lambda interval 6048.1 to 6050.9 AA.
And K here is 9.77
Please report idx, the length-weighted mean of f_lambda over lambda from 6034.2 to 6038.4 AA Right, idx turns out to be 10.1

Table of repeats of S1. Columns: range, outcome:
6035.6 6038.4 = 9.83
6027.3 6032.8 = 10.4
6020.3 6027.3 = 9.75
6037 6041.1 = 9.05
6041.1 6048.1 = 9.08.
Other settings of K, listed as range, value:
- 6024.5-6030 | 10.5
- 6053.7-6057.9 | 9.26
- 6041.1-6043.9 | 10.1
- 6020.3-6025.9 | 10.4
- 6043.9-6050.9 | 9.98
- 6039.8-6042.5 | 9.58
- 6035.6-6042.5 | 9.94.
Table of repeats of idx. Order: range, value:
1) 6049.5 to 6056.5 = 9.36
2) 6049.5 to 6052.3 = 9.54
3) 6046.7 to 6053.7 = 9.77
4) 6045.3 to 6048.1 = 9.67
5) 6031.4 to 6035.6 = 10.6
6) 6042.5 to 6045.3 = 10.6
